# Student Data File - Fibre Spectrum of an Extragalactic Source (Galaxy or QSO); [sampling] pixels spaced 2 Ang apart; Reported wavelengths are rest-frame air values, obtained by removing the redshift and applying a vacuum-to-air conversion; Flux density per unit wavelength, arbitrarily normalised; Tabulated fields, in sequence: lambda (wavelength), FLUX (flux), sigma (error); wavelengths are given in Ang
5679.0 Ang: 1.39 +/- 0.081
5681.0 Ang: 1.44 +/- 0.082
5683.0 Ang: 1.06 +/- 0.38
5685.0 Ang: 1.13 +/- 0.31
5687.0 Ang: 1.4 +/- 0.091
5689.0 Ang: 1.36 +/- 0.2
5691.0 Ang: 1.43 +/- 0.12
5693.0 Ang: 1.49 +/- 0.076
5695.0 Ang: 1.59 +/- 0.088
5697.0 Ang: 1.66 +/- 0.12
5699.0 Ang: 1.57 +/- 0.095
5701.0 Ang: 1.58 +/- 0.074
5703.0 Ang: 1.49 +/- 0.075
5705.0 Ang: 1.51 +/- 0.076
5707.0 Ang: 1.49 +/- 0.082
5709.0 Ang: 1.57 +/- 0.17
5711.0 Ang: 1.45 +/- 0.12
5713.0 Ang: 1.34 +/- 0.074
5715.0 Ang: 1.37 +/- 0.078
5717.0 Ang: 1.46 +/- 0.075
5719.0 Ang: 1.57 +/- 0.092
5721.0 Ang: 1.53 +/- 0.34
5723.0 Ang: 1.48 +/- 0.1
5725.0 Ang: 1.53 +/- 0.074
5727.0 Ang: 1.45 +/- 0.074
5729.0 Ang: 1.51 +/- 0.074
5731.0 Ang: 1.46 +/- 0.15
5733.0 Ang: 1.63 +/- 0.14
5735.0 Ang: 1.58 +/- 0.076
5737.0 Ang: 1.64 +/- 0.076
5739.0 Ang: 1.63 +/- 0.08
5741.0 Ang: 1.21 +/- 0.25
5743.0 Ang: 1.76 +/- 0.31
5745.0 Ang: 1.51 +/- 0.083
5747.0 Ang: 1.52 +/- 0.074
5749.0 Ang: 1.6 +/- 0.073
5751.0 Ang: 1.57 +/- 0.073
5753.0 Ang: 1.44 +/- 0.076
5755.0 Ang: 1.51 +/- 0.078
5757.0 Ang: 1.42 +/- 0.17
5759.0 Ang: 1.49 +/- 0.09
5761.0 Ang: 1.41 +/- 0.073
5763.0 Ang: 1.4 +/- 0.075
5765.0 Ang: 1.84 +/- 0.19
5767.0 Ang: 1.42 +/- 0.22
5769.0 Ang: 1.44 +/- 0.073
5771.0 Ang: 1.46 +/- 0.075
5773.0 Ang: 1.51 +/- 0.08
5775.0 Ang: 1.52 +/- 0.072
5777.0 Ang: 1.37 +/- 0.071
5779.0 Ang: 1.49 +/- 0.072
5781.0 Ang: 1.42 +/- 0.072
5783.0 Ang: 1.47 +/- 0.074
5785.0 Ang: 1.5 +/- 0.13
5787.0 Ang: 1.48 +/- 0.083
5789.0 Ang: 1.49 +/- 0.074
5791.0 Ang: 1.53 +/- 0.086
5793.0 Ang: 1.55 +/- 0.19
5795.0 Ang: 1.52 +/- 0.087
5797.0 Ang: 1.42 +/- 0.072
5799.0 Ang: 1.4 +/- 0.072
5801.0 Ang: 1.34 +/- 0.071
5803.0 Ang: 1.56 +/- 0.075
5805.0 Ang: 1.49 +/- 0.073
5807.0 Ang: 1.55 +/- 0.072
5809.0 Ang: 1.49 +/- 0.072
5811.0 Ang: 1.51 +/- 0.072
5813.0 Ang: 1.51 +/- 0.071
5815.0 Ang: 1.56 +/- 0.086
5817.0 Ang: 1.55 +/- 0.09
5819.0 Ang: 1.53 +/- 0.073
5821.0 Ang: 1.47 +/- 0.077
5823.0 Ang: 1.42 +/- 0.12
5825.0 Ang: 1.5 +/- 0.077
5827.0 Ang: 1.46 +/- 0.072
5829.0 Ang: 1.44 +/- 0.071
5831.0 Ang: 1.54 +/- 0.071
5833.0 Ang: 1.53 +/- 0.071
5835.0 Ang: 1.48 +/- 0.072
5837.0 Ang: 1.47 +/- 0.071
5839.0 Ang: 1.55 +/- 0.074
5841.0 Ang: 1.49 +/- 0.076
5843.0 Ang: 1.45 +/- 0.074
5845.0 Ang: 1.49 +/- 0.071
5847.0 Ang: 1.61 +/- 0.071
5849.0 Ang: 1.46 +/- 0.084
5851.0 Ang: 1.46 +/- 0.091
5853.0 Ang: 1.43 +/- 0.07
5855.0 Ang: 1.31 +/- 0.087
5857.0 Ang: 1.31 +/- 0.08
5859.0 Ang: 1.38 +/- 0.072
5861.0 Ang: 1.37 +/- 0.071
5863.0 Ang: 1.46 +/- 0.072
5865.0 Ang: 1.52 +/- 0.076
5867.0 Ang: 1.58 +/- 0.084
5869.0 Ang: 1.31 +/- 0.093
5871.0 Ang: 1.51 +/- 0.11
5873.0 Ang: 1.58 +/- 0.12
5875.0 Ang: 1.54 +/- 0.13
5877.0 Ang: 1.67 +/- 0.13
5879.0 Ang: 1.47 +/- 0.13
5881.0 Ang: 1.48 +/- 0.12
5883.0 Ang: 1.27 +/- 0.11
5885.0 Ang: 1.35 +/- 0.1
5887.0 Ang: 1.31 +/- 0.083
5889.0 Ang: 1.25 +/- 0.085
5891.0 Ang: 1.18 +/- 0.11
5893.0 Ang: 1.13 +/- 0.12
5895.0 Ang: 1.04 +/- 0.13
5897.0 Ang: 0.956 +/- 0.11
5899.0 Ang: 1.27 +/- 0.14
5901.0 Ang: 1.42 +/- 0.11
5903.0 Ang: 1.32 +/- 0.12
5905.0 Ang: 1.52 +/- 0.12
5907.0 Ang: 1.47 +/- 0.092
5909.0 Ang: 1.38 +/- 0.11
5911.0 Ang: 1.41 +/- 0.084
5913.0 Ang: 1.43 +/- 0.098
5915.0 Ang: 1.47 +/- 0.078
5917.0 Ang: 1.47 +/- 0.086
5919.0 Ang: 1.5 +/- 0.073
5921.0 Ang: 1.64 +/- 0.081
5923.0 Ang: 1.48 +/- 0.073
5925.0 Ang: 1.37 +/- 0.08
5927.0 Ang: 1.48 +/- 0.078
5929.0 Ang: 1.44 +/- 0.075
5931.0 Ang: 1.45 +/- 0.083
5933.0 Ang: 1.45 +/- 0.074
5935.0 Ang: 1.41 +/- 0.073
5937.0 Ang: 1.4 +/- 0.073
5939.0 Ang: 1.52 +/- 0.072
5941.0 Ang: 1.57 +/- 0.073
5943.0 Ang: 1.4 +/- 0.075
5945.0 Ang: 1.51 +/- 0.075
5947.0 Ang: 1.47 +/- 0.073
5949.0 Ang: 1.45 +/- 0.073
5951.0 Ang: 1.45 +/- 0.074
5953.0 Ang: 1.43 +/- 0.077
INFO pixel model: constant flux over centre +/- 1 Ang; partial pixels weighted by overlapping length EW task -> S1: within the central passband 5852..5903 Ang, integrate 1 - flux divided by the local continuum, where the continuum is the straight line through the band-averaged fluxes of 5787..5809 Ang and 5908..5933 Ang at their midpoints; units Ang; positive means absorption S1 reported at 3.7 Ang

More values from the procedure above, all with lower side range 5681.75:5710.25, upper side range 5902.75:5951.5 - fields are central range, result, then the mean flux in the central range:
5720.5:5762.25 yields -1.82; 1.52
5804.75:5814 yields -0.35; 1.51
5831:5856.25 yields -0.36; 1.48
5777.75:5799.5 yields -0.36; 1.48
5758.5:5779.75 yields -0.46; 1.49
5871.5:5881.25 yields -0.62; 1.55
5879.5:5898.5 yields 3.03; 1.23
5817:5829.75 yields -0.18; 1.48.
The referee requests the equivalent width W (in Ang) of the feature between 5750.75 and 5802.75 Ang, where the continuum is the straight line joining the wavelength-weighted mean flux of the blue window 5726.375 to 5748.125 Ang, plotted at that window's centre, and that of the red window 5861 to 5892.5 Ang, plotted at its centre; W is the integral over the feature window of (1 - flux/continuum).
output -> 1.0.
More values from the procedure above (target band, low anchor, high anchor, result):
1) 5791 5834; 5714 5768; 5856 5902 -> -1.7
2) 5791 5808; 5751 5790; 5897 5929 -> -0.1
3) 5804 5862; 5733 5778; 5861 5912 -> -1.8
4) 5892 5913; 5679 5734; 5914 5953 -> 2.4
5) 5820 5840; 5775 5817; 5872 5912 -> -0.7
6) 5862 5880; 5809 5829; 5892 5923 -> -1.2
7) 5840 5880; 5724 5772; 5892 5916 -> -2.8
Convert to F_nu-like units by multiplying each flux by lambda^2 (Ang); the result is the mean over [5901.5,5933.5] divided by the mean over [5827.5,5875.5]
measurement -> 1.0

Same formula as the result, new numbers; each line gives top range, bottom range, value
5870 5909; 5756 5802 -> 0.96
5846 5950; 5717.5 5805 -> 0.99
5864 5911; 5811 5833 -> 0.93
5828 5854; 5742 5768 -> 1.00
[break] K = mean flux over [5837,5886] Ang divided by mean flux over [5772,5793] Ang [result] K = 1.0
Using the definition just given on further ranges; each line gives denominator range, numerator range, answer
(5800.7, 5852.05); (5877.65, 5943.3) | 0.93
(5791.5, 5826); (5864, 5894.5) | 0.94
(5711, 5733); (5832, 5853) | 1.01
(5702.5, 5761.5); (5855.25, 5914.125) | 0.91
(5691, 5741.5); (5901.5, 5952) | 0.96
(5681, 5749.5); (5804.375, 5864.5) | 0.99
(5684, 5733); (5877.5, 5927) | 0.92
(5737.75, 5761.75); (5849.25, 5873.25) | 0.95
